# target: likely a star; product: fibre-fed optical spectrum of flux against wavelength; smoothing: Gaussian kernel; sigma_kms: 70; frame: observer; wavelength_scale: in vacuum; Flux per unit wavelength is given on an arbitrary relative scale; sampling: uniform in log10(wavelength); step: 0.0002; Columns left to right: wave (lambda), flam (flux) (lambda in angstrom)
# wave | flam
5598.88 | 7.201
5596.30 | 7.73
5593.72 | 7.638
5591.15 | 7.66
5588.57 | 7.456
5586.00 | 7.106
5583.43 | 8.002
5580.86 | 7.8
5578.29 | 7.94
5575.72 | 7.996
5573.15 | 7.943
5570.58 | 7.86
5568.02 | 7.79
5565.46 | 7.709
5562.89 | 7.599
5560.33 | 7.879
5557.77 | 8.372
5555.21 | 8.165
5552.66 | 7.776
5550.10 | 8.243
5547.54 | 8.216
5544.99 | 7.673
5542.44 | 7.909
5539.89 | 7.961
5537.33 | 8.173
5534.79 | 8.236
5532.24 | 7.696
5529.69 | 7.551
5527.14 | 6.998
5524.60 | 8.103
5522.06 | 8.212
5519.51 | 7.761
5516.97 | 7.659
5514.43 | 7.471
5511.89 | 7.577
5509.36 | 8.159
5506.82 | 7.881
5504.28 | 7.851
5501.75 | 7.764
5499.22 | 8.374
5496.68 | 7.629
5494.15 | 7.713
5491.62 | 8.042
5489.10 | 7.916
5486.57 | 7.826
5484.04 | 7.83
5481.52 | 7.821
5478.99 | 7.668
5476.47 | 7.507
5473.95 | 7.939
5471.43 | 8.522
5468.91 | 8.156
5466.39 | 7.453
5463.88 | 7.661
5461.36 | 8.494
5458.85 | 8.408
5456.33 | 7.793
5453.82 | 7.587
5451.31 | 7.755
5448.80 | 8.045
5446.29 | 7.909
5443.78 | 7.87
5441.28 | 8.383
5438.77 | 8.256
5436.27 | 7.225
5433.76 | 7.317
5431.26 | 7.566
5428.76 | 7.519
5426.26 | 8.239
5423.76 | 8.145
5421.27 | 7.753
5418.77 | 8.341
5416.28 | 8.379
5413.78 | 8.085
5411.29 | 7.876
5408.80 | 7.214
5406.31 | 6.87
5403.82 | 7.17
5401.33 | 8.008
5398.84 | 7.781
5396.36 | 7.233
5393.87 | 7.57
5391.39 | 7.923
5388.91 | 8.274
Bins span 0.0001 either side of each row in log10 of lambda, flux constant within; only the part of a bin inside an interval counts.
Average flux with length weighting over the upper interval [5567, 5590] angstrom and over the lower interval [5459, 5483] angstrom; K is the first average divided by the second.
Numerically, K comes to 1.0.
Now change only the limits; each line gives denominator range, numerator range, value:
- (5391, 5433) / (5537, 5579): 1.03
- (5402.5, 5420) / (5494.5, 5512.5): 1.02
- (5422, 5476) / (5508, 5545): 0.99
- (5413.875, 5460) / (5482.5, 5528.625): 0.99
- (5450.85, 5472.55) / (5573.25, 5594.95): 0.97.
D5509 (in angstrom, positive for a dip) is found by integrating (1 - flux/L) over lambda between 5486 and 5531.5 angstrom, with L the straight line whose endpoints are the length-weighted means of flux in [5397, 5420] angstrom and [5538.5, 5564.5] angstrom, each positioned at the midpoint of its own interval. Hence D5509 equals 0.6 angstrom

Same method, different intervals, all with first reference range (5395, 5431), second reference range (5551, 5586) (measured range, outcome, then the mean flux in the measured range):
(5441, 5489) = -0.8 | 7.92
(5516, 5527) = 0.0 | 7.85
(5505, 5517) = 0.1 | 7.76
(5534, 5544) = -0.2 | 8.05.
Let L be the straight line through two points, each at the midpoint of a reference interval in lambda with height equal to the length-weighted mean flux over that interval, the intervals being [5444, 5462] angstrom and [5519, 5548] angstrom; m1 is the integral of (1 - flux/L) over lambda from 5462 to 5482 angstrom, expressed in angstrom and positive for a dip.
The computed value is 0.2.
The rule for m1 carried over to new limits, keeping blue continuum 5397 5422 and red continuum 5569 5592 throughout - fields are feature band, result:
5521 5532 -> 0.1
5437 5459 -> -0.6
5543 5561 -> -0.7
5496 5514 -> -0.3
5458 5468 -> -0.3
